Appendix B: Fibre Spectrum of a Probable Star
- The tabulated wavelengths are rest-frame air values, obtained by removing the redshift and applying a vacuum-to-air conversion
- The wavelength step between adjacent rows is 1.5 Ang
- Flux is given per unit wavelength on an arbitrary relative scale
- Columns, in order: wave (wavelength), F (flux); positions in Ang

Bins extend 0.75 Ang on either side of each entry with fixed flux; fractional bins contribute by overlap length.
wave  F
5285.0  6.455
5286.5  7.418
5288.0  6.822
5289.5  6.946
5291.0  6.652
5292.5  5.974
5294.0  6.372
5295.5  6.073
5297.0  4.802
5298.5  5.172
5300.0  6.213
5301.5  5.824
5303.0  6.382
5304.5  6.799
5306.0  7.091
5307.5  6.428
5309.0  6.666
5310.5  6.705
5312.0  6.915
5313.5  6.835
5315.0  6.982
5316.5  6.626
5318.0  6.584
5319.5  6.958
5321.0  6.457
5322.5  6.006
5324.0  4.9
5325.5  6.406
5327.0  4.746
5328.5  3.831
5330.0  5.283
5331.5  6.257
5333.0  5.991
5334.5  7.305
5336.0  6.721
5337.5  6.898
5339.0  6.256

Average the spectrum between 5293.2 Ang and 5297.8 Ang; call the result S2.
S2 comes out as 5.75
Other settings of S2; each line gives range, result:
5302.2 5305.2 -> 6.57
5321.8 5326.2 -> 5.76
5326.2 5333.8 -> 5.24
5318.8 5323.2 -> 6.47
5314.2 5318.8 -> 6.73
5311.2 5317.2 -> 6.84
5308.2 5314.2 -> 6.78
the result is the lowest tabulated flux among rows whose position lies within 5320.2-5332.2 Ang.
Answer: 3.831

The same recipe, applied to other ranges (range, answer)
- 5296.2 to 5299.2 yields 4.802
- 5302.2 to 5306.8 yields 6.382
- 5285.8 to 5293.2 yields 5.974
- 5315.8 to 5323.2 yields 6.006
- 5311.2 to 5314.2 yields 6.835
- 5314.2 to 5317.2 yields 6.626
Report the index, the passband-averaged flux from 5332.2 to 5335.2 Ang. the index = 6.63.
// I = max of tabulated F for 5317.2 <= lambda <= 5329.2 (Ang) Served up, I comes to 6.958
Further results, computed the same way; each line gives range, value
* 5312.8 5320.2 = 6.982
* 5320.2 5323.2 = 6.457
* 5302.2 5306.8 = 7.091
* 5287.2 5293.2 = 6.946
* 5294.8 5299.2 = 6.073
